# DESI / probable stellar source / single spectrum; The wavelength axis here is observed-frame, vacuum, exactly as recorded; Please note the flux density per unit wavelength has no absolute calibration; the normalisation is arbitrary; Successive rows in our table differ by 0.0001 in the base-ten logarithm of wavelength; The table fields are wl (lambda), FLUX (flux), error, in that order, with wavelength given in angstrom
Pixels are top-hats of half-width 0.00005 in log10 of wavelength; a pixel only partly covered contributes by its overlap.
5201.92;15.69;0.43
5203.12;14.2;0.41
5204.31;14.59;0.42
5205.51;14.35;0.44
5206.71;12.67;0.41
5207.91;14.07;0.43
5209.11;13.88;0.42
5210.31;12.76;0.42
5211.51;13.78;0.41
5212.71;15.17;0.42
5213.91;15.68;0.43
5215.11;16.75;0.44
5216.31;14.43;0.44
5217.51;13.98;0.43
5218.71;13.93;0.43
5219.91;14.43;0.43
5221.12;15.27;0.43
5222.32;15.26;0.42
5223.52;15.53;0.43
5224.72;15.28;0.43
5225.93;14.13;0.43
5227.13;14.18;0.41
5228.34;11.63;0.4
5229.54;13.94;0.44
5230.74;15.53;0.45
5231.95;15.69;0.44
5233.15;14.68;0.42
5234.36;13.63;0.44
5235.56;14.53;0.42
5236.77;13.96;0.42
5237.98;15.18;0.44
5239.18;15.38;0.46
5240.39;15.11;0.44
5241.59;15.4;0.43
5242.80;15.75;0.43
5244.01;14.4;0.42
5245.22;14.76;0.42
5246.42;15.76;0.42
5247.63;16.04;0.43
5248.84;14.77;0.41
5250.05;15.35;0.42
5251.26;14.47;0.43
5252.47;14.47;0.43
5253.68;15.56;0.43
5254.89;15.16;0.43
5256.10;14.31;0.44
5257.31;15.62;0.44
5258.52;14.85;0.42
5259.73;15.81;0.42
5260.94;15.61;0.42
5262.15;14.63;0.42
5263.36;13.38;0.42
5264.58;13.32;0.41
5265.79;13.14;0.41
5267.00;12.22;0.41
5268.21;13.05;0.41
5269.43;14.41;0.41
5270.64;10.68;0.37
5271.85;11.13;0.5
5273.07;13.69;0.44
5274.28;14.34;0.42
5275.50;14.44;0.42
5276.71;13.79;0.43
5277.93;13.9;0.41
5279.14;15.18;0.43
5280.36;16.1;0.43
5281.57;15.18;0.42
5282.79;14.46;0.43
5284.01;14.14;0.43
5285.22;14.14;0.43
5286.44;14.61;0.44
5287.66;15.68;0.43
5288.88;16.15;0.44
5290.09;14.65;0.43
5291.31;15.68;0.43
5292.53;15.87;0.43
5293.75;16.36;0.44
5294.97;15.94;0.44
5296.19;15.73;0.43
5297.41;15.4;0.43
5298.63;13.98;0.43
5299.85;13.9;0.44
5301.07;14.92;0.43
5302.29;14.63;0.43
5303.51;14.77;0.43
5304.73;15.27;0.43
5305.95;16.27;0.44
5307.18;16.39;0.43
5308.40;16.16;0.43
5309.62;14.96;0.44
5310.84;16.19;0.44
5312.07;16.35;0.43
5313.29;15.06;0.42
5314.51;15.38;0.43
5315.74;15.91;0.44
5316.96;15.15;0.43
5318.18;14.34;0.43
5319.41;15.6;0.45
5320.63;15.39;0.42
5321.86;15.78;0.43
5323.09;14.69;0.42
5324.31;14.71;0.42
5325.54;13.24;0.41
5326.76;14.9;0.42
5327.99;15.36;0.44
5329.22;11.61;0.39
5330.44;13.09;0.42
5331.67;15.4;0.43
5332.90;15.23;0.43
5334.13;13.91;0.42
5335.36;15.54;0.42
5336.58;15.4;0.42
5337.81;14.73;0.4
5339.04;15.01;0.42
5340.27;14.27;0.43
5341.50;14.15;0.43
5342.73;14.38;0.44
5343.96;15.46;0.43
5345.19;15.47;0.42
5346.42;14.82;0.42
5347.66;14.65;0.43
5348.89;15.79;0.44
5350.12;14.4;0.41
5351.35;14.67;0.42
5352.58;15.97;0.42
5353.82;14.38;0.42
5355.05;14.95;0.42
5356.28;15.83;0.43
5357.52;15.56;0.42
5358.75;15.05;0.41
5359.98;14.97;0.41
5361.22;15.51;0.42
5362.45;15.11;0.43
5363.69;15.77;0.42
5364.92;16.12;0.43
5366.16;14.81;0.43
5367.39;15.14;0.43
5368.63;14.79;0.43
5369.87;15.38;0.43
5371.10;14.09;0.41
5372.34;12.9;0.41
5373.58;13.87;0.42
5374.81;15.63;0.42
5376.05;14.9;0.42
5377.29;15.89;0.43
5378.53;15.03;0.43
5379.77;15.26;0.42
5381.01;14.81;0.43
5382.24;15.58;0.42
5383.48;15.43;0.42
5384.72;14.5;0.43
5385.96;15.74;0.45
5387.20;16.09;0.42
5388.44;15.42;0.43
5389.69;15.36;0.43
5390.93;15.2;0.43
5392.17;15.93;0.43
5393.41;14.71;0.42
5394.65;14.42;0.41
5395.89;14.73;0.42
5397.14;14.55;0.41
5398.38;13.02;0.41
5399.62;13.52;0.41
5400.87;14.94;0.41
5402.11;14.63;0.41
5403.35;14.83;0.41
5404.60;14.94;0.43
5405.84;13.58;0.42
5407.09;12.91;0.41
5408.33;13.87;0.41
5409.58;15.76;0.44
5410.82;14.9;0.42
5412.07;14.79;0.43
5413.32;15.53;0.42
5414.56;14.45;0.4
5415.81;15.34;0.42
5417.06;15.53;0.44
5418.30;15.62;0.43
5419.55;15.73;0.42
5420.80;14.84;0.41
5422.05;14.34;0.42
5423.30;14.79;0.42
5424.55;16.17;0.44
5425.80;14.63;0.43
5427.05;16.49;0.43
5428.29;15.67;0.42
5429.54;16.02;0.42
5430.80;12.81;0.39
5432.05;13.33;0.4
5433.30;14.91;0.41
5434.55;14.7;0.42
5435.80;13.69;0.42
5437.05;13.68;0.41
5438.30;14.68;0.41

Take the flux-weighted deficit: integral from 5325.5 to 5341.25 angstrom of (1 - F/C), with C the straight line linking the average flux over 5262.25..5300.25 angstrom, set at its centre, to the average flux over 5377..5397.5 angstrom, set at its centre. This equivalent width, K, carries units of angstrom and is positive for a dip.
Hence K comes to 0.3 angstrom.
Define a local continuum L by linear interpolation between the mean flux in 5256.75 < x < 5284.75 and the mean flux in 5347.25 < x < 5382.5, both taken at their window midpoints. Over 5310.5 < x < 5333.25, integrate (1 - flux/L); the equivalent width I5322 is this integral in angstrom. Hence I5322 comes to -0.5 angstrom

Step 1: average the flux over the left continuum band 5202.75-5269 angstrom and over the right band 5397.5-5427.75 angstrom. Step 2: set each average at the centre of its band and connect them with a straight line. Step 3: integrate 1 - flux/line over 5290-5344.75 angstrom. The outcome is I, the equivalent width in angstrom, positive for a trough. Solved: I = -1.4 angstrom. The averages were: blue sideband 14.6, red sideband 14.8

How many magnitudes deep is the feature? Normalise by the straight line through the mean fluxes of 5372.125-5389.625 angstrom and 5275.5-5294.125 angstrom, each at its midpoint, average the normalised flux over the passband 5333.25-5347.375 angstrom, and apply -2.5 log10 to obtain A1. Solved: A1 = 0.02 mag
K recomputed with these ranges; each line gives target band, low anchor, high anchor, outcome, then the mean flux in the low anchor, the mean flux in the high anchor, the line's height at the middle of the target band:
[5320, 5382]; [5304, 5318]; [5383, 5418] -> 1.7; 15.7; 14.8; 15.3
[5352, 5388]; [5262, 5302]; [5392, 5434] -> -1.3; 14.4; 14.8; 14.6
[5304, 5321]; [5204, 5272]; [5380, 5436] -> -1.1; 14.5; 14.9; 14.6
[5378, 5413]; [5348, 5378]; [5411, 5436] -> 0.5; 15.1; 15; 15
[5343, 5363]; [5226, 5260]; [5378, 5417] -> -0.4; 14.8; 14.8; 14.8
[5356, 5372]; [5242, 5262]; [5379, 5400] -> -0.2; 15.2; 15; 15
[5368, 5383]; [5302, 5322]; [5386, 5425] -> 0.2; 15.5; 14.9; 15.1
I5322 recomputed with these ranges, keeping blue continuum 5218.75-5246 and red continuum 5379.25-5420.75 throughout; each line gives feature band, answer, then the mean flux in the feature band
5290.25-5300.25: -0.4 angstrom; 15.3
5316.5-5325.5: -0.1 angstrom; 15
